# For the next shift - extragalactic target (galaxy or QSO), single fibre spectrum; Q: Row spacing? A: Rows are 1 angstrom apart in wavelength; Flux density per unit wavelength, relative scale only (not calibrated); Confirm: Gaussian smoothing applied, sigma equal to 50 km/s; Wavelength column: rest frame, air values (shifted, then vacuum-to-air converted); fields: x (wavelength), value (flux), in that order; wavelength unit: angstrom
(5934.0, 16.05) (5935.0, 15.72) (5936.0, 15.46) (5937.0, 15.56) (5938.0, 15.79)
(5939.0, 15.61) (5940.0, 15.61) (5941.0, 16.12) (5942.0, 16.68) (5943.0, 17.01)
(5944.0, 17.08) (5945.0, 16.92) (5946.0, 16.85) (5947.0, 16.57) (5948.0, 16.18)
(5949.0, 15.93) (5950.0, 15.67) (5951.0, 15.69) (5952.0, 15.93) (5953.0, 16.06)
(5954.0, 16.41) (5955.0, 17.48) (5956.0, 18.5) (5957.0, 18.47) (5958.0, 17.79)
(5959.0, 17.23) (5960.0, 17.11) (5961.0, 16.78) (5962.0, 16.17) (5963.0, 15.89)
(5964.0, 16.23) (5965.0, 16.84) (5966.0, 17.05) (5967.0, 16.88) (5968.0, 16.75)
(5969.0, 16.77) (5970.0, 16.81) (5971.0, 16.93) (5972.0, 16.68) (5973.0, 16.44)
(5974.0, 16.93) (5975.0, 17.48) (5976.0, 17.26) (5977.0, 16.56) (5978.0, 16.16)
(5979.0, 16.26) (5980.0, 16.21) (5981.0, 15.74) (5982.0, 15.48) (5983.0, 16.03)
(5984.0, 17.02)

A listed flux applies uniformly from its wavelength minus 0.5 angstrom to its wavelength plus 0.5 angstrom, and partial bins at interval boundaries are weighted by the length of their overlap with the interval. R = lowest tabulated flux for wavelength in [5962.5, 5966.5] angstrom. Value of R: 15.89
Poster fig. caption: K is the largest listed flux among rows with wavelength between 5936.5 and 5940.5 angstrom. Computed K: 15.79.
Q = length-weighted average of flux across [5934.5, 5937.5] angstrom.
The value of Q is 15.6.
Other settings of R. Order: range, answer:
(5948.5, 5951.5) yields 15.67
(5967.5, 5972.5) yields 16.68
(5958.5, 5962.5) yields 16.17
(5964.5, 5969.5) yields 16.75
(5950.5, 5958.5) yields 15.69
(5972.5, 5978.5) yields 16.16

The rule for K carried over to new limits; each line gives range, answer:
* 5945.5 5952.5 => 16.85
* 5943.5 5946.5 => 17.08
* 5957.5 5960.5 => 17.79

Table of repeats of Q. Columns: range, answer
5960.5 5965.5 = 16.4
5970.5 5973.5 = 16.7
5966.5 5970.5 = 16.8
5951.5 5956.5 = 16.9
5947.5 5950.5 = 15.9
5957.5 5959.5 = 17.5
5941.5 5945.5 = 16.9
